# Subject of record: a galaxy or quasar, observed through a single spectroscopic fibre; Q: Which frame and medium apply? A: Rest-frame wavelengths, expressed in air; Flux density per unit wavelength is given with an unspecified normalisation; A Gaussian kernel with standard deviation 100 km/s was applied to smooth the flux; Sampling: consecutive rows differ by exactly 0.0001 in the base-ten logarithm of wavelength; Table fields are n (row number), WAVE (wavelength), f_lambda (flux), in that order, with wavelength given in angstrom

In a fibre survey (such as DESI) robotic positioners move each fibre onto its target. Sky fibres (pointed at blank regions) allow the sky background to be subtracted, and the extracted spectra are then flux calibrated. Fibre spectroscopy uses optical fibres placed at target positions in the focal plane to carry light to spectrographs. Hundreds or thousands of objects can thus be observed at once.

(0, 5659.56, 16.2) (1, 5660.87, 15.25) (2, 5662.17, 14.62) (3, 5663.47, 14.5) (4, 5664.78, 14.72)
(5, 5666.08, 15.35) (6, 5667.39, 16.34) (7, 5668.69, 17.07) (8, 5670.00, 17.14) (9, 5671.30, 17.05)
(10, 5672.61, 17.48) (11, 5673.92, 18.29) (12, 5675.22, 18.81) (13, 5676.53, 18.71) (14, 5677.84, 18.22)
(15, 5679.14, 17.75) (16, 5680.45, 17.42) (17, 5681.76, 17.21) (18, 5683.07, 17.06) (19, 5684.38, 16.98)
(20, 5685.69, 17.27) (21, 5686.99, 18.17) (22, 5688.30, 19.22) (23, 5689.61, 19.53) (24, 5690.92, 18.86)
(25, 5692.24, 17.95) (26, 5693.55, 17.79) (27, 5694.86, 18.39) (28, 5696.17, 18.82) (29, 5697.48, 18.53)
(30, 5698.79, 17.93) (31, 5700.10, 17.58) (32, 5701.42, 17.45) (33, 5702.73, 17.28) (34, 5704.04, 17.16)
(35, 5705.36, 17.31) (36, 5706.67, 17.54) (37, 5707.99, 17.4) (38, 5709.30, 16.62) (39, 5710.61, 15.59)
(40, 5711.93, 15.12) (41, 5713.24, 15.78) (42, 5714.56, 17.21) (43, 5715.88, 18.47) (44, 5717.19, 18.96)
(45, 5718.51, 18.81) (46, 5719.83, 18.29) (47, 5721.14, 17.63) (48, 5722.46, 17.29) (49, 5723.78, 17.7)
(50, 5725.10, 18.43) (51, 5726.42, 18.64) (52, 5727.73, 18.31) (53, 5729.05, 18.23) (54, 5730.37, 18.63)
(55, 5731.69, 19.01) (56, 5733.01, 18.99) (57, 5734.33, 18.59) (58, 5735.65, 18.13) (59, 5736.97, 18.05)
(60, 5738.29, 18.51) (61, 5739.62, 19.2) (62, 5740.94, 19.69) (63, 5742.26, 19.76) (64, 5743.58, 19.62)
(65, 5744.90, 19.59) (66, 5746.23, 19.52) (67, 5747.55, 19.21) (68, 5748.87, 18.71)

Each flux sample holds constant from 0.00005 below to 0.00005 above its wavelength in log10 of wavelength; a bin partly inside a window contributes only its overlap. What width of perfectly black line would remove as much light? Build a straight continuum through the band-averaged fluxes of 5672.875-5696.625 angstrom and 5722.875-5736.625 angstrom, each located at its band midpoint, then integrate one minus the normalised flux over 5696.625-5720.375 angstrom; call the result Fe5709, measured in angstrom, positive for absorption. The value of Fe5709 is 1.2 angstrom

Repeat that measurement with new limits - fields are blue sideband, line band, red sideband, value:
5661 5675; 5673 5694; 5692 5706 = -1.24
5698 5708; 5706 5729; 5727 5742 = 0.64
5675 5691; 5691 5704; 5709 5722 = -0.20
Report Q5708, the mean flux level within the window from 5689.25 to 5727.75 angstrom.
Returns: 17.7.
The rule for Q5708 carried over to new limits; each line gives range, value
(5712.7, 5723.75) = 17.8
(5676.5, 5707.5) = 17.9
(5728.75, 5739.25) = 18.5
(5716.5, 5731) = 18.3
